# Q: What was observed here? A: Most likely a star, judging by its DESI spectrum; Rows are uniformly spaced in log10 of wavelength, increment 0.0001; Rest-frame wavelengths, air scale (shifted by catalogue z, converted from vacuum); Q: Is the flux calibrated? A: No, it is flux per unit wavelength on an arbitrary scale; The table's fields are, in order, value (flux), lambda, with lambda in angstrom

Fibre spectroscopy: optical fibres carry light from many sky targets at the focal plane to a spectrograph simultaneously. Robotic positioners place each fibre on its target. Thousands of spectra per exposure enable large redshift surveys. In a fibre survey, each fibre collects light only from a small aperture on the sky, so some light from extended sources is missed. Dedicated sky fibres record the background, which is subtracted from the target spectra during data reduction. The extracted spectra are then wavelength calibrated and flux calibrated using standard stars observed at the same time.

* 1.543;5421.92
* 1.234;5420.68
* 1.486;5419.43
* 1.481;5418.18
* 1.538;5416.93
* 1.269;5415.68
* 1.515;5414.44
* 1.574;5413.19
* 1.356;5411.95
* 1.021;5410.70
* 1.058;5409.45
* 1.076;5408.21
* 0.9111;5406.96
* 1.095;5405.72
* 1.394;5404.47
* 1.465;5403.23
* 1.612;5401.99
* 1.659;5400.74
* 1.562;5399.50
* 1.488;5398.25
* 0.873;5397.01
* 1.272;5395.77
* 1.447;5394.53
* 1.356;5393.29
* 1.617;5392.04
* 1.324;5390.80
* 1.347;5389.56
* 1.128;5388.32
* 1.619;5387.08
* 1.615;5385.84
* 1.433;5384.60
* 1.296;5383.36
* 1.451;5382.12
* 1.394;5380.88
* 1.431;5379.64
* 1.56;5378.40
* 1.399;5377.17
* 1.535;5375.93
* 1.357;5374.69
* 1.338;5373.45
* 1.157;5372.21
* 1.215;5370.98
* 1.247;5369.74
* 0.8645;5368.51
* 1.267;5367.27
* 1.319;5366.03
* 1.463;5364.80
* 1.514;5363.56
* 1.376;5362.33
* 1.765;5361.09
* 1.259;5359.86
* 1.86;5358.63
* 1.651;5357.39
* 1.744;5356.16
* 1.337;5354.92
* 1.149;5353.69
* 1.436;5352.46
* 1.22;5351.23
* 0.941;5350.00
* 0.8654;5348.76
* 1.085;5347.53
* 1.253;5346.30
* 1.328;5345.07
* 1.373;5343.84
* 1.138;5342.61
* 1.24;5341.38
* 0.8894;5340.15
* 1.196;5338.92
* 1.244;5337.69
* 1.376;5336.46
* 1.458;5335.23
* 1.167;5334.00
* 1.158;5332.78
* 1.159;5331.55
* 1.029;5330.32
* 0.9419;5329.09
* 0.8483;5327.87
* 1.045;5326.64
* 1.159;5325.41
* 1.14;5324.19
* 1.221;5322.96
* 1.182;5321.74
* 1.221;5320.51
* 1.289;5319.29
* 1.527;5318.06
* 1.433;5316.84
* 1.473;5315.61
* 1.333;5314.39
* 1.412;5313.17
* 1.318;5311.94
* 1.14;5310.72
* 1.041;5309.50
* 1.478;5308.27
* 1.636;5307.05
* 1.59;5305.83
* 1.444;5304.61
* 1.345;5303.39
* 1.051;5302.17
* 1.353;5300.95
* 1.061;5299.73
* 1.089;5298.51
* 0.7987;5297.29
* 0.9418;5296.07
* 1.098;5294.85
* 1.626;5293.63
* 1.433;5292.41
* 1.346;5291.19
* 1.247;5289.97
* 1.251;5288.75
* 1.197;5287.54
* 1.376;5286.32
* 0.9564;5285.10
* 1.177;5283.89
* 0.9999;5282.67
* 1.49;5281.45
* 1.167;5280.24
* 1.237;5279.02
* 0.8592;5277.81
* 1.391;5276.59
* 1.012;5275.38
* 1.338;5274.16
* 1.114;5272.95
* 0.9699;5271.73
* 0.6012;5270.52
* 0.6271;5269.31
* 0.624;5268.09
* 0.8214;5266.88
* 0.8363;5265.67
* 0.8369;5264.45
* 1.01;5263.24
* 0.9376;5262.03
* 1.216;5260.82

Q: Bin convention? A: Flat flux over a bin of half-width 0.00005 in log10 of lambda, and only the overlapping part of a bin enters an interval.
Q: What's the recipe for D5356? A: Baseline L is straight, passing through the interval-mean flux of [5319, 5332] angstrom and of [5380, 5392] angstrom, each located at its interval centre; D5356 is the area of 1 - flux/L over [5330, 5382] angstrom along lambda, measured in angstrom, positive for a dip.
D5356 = -1.9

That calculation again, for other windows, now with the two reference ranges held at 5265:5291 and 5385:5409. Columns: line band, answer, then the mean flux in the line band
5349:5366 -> -2.2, 1.42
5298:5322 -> -3.7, 1.32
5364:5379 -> -0.2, 1.31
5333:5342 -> -0.1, 1.22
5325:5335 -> 1.0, 1.08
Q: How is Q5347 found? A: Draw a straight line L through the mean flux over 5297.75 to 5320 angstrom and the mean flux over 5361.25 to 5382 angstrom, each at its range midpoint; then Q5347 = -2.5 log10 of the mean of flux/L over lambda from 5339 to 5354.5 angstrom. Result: 0.16 mag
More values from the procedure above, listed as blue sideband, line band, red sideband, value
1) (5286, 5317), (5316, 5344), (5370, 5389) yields 0.11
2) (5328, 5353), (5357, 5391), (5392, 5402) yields -0.07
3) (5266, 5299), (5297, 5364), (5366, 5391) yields -0.04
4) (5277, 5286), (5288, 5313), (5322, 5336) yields -0.12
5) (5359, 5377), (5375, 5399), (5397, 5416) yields -0.05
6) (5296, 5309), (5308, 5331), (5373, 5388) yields 0.07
